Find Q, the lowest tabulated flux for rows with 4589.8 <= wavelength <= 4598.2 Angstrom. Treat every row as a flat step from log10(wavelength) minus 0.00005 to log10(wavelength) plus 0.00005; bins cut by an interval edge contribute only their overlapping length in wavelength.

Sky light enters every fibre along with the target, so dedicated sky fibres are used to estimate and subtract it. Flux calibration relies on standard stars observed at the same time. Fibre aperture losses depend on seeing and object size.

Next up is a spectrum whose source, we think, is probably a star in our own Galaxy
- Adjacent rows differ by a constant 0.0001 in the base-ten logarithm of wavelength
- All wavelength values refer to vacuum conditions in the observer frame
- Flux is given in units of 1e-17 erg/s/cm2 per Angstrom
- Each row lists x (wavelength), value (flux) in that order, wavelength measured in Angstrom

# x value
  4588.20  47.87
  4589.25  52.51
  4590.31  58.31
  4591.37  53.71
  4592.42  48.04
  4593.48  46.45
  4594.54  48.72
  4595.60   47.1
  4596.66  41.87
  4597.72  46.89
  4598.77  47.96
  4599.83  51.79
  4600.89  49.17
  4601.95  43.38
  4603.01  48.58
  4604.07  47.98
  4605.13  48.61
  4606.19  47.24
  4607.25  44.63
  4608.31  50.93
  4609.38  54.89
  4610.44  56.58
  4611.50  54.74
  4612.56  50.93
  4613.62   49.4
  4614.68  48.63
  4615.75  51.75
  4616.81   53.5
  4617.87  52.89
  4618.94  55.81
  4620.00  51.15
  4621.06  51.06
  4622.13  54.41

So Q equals 41.87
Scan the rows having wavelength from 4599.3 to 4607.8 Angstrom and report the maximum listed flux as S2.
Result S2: 51.79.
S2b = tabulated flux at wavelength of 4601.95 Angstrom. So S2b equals 43.38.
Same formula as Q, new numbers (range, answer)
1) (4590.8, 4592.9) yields 48.04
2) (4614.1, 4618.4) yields 48.63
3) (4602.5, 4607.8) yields 44.63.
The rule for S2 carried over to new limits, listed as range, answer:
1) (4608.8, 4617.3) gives 56.58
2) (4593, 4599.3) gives 48.72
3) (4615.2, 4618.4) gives 53.5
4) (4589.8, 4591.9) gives 58.31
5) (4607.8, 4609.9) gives 54.89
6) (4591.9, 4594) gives 48.04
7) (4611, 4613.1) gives 54.74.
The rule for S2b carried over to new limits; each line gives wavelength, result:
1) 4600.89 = 49.17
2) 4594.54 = 48.72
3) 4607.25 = 44.63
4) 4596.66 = 41.87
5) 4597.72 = 46.89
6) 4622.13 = 54.41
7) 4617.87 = 52.89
